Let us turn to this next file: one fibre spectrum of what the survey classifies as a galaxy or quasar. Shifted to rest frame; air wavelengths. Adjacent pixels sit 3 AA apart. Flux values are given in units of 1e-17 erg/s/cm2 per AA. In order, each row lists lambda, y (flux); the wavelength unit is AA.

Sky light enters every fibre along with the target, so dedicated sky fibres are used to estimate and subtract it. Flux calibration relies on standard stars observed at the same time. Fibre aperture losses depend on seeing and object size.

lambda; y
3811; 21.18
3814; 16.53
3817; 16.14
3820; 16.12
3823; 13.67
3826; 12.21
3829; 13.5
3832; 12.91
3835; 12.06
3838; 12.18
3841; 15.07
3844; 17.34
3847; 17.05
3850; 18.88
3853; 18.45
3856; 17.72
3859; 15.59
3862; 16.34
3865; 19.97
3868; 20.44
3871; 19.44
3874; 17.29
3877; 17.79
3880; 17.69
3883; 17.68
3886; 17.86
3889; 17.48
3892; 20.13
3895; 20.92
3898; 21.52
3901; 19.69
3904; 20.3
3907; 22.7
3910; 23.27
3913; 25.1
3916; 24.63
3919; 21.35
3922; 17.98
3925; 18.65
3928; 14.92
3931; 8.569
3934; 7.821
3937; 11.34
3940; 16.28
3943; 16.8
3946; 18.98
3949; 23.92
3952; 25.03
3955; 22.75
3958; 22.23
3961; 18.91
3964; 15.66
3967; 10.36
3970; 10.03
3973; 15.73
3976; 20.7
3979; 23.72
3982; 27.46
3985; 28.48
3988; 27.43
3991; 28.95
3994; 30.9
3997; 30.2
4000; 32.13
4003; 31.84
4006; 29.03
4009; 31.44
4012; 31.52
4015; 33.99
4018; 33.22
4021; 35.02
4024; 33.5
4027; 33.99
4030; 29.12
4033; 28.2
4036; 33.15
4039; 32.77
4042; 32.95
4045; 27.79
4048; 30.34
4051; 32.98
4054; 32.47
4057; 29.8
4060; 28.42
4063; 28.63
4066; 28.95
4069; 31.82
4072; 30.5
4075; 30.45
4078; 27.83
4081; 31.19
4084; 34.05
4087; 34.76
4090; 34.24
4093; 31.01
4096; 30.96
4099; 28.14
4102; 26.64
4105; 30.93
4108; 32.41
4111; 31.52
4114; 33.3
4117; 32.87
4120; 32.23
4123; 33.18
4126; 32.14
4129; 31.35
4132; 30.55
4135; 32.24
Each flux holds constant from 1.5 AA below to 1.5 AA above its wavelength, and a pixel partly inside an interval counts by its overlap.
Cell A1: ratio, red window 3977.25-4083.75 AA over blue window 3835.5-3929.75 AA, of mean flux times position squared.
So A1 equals 1.75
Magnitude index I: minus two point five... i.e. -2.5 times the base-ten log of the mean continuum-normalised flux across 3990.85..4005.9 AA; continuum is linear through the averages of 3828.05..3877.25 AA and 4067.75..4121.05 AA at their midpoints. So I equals -0.21 mag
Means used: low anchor 16.6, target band 30.8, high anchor 31.4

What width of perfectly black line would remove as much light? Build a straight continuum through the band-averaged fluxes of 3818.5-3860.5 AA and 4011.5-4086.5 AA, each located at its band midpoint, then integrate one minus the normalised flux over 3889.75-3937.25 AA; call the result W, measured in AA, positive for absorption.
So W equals 4.18 AA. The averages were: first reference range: 15.2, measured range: 18.9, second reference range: 31.3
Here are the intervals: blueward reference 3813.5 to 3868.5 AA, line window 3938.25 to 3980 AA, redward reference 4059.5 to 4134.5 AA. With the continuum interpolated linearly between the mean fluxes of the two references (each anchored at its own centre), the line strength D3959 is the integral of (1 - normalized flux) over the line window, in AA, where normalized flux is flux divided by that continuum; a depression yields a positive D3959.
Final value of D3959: 7.9 AA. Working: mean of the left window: 15.8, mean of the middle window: 18.5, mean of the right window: 31.2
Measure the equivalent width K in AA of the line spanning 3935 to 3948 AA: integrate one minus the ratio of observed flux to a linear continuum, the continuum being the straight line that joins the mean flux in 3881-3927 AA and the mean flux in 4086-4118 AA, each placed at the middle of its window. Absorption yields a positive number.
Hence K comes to 3.9 AA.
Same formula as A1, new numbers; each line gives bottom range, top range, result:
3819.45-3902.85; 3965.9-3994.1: 1.38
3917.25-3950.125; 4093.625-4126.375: 2.13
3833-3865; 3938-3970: 1.21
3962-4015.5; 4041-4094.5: 1.27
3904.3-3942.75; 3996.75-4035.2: 1.88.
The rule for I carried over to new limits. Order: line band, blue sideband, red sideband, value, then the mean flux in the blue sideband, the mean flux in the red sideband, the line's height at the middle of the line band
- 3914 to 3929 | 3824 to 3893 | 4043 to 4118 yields 0.04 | 16.7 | 30.9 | 20.7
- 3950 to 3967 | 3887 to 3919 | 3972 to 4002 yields 0.24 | 21.5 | 26.8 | 25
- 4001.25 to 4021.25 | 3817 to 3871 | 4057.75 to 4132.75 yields -0.23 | 16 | 31.1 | 26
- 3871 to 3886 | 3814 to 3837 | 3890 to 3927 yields 0.04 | 13.9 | 21.2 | 18.6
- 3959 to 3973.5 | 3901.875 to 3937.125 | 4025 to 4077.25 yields 0.50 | 18.3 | 30.7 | 22.7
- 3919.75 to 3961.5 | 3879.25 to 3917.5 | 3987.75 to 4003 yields 0.39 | 20.7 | 30.3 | 24.9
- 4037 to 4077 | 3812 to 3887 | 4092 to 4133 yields -0.09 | 16.4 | 31.2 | 28.1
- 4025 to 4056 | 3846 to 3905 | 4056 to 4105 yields -0.12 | 18.6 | 30.5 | 28.2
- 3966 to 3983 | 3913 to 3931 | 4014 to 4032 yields 0.42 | 19.1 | 33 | 26.3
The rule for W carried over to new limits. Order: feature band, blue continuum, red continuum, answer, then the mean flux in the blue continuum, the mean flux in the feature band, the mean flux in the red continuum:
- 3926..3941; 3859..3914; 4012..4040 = 7.6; 19.6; 11.9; 32.5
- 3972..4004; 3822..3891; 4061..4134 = -3.3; 16.5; 27.2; 31.2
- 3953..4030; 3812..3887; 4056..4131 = -3.7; 16.4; 26.4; 31.1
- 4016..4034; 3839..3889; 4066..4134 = -3.5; 17.7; 32.3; 31.4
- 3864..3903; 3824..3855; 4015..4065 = -1.1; 15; 19.1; 31.5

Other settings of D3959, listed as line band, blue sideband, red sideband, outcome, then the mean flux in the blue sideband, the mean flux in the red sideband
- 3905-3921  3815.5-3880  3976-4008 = -0.95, 16.2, 28.7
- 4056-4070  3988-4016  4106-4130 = 0.98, 30.9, 32.4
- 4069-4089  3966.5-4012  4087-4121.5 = -0.90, 25.8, 31.4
